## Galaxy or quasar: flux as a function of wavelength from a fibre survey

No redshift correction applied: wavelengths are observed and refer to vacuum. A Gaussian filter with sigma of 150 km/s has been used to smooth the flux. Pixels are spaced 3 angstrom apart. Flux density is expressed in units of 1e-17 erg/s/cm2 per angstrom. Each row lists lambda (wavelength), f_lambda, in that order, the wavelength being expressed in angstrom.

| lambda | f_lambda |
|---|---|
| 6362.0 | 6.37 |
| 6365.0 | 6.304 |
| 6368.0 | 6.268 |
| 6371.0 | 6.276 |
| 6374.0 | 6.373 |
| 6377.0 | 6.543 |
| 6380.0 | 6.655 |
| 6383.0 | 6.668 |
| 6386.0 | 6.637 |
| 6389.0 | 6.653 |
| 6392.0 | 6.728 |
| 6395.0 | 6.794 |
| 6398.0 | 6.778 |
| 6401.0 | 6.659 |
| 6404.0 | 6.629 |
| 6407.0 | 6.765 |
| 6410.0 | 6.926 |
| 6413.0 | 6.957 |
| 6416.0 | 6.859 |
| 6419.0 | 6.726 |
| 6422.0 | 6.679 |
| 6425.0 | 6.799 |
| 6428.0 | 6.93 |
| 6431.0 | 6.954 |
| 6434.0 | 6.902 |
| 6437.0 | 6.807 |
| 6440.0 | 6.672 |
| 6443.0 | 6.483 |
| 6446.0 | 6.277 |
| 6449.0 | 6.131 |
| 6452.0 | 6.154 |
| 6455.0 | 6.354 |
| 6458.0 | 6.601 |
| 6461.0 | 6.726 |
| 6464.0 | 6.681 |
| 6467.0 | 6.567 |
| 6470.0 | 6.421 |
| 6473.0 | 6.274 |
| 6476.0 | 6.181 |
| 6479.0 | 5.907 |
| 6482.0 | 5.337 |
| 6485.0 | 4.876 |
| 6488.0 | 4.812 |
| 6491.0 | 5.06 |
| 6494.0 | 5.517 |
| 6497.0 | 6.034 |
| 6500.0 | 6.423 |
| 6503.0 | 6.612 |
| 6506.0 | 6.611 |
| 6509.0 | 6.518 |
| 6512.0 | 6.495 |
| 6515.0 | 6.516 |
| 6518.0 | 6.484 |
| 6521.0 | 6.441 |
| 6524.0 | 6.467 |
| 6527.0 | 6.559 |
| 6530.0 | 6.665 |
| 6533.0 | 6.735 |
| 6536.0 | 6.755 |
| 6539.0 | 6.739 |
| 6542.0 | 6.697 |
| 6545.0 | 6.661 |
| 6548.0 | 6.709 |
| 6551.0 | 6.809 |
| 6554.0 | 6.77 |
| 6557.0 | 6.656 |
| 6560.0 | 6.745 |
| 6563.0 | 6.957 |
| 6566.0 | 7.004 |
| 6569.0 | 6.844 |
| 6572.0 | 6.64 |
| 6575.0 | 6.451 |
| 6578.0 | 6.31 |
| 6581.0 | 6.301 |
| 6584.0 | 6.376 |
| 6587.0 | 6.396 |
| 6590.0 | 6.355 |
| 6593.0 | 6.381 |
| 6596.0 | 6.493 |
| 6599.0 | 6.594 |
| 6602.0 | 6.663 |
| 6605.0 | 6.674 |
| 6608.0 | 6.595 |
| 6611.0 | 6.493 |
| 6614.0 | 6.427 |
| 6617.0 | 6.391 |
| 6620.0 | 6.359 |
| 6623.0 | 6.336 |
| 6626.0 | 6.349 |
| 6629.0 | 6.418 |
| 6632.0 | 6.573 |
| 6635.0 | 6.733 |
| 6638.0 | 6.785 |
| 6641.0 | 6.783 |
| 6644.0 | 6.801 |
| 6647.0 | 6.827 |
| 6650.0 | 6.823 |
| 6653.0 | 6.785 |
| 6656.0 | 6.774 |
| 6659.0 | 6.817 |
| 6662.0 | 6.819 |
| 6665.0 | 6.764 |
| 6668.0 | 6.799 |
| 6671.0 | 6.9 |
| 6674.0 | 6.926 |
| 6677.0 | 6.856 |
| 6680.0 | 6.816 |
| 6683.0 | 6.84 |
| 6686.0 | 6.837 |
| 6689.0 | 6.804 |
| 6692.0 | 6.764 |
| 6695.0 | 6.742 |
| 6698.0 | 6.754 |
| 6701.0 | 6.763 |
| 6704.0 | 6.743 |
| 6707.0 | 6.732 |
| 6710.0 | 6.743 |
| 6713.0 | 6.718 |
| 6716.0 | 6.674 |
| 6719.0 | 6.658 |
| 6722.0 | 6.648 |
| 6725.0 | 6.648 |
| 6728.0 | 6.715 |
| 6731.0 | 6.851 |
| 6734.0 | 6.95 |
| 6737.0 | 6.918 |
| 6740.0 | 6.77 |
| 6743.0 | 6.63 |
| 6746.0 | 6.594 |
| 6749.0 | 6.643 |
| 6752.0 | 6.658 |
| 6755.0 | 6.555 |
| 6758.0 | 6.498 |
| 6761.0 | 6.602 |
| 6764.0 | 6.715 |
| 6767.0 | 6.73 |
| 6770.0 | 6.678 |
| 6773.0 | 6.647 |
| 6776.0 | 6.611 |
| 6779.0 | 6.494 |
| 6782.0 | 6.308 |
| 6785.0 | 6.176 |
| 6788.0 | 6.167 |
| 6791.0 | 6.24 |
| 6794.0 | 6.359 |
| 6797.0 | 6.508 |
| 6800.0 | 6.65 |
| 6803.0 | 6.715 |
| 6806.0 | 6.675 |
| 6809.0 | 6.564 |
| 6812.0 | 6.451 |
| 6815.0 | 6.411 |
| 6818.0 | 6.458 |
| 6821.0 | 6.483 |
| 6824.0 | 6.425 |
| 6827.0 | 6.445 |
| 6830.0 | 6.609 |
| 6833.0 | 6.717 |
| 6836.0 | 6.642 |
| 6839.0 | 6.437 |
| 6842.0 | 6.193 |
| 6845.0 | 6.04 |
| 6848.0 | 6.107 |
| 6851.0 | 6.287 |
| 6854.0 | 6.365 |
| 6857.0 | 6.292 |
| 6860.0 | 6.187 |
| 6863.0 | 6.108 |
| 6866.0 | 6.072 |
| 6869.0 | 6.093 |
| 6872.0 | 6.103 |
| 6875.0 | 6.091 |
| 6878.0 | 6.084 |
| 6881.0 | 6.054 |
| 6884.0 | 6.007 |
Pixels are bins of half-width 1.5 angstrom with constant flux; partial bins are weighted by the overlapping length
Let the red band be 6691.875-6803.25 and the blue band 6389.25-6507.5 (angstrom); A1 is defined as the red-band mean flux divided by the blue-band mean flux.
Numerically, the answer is 1.04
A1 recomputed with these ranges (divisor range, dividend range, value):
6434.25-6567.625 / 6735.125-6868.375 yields 1.01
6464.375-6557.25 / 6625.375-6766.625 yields 1.07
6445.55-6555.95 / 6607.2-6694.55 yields 1.06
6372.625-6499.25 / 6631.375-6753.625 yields 1.05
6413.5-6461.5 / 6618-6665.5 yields 1.01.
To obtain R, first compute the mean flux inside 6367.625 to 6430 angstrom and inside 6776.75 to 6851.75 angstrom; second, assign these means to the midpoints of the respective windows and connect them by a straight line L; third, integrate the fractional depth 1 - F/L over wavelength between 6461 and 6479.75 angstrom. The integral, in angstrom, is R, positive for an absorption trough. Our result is 0.7 angstrom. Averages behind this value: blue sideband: 6.69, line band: 6.39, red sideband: 6.43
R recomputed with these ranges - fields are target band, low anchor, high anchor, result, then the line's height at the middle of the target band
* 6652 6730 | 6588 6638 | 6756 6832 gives -3.2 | 6.5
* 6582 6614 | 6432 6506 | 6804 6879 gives -1.4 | 6.23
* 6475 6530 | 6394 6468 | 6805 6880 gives 4.6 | 6.61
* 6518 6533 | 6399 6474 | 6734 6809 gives 0.2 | 6.62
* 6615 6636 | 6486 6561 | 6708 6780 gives 0.3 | 6.53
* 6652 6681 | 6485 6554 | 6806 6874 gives -2.2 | 6.35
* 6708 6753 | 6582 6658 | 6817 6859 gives -1.7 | 6.48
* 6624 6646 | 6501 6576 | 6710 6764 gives 0.1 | 6.68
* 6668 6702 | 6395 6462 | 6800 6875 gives -1.8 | 6.48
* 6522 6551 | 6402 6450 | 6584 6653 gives -0.2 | 6.63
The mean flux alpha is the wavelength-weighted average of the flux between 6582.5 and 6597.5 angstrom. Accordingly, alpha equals 6.4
